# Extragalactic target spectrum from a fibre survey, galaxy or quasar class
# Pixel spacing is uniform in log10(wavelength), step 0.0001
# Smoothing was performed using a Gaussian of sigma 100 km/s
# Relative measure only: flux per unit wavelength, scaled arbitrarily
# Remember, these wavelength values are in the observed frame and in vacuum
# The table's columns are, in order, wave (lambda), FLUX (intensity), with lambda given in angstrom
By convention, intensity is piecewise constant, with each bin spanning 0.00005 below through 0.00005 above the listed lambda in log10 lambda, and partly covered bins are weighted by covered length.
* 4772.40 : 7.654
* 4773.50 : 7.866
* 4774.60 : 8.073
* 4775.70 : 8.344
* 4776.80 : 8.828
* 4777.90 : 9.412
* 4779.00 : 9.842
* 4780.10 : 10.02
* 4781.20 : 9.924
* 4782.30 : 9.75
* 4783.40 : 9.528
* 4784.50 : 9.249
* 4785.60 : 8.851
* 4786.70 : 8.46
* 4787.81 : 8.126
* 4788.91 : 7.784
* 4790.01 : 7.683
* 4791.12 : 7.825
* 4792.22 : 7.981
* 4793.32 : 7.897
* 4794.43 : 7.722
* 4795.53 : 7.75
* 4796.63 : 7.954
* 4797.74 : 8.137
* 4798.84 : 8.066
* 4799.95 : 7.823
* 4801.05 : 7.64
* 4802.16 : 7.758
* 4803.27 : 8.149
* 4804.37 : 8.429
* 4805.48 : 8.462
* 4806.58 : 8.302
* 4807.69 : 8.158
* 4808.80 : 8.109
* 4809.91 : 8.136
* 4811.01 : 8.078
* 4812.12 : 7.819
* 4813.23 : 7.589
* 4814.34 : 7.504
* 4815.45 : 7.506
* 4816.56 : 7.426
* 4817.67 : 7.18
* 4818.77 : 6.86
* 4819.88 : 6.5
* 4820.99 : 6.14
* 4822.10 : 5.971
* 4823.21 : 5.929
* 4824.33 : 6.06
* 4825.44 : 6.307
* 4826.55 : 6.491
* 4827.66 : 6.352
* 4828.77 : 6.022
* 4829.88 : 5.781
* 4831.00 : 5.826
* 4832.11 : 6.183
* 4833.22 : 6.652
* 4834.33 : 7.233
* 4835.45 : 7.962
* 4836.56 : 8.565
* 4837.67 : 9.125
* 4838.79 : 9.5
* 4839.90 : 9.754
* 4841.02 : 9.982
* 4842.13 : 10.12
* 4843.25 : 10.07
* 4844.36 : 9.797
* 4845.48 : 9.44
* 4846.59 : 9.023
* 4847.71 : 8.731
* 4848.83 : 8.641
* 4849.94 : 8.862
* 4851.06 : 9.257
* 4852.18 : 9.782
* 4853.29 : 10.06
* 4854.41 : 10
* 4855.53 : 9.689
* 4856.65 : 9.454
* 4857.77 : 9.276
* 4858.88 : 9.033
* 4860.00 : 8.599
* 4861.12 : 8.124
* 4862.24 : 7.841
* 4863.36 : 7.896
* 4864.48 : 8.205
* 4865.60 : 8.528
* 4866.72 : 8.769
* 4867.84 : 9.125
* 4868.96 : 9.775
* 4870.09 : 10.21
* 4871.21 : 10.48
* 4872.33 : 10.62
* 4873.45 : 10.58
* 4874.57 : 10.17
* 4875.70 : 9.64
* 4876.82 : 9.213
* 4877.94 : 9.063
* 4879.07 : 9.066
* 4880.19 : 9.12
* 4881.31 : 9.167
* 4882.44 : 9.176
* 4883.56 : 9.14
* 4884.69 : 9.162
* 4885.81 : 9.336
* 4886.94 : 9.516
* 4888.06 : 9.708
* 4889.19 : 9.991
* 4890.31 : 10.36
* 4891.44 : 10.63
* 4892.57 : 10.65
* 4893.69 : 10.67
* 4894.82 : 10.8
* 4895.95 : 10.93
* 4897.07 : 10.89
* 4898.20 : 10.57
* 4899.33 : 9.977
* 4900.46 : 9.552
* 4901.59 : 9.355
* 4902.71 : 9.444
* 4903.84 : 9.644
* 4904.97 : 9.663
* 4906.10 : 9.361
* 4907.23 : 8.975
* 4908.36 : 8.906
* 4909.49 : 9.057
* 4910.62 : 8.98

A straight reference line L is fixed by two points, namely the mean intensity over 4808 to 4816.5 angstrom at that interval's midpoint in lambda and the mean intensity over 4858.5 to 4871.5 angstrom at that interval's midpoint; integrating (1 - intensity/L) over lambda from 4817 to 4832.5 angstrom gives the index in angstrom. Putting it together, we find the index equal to 3.4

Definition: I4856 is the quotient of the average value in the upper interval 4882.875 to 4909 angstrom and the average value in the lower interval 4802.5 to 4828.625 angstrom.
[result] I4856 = 1.36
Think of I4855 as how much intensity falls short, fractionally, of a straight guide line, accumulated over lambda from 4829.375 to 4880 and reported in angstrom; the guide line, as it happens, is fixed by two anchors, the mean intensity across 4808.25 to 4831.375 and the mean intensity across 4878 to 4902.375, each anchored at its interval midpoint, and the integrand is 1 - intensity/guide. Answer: -3.9 angstrom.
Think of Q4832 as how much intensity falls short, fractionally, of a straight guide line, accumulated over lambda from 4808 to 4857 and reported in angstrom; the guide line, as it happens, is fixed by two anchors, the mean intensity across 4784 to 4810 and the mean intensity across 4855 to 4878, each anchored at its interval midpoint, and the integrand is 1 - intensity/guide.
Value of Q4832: 4.1 angstrom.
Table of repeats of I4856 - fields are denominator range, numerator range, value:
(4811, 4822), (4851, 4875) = 1.30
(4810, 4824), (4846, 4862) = 1.30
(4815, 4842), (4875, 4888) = 1.29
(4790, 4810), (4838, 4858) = 1.19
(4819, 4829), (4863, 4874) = 1.52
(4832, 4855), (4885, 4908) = 1.10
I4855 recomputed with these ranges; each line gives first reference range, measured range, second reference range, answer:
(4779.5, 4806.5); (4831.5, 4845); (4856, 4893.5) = 0.3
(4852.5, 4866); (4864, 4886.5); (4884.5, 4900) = 0.3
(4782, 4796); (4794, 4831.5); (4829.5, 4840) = 3.2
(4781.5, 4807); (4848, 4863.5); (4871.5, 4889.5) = 0.2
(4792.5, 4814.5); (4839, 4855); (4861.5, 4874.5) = -1.2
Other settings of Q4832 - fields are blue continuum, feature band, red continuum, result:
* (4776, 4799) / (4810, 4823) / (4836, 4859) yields 2.7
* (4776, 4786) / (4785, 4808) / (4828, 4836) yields 1.4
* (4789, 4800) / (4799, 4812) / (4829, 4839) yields -0.6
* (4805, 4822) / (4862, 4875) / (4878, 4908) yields -0.4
